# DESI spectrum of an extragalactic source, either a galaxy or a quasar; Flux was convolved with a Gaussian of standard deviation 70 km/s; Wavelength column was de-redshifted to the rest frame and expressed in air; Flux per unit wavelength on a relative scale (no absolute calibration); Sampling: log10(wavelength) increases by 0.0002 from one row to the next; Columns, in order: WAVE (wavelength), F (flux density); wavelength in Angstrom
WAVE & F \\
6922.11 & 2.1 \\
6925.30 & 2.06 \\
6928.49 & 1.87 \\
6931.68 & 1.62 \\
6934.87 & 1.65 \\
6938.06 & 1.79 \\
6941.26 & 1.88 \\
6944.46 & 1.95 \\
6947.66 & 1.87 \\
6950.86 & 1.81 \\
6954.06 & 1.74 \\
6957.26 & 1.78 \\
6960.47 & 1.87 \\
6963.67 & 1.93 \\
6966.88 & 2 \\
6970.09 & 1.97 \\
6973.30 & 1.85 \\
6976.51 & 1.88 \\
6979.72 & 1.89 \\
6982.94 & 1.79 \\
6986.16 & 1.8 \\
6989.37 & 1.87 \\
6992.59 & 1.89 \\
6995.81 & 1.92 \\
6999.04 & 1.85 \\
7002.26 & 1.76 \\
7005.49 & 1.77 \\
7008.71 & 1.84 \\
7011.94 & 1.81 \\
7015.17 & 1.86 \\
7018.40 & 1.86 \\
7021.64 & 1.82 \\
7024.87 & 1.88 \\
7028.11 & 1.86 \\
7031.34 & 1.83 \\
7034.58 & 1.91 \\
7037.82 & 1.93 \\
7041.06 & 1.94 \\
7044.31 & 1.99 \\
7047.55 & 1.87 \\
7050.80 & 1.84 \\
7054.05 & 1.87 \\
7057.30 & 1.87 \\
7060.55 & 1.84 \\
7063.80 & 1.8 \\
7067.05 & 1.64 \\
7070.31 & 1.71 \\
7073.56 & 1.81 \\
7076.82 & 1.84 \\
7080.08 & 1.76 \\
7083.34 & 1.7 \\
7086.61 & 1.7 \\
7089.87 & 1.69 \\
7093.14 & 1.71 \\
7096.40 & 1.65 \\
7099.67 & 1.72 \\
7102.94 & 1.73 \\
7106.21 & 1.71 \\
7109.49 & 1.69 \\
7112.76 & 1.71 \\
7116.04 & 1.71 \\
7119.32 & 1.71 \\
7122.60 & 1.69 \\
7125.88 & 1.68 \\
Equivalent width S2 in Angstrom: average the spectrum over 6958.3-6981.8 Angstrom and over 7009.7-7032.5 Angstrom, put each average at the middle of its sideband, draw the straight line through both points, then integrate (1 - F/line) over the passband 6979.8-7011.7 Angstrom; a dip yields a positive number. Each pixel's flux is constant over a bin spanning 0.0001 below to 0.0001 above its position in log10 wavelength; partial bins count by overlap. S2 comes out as 0.7 Angstrom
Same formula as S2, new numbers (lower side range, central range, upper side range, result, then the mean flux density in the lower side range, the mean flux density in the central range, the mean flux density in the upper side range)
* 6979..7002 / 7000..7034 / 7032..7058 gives 0.8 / 1.85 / 1.83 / 1.9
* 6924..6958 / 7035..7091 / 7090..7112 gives -2.8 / 1.82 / 1.81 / 1.7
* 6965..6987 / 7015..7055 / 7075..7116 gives -1.8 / 1.89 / 1.88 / 1.72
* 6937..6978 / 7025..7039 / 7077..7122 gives -0.7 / 1.87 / 1.88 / 1.71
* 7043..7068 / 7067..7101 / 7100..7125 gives 1.0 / 1.84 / 1.72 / 1.71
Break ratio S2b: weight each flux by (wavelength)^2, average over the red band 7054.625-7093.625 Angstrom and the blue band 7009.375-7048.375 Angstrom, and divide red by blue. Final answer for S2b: 0.95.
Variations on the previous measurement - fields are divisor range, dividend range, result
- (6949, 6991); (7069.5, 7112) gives 0.96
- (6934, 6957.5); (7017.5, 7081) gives 1.05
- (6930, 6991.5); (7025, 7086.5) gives 1.02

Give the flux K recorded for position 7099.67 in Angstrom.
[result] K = 1.72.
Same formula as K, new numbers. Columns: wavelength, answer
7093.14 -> 1.71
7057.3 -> 1.87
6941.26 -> 1.88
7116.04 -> 1.71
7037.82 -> 1.93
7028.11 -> 1.86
